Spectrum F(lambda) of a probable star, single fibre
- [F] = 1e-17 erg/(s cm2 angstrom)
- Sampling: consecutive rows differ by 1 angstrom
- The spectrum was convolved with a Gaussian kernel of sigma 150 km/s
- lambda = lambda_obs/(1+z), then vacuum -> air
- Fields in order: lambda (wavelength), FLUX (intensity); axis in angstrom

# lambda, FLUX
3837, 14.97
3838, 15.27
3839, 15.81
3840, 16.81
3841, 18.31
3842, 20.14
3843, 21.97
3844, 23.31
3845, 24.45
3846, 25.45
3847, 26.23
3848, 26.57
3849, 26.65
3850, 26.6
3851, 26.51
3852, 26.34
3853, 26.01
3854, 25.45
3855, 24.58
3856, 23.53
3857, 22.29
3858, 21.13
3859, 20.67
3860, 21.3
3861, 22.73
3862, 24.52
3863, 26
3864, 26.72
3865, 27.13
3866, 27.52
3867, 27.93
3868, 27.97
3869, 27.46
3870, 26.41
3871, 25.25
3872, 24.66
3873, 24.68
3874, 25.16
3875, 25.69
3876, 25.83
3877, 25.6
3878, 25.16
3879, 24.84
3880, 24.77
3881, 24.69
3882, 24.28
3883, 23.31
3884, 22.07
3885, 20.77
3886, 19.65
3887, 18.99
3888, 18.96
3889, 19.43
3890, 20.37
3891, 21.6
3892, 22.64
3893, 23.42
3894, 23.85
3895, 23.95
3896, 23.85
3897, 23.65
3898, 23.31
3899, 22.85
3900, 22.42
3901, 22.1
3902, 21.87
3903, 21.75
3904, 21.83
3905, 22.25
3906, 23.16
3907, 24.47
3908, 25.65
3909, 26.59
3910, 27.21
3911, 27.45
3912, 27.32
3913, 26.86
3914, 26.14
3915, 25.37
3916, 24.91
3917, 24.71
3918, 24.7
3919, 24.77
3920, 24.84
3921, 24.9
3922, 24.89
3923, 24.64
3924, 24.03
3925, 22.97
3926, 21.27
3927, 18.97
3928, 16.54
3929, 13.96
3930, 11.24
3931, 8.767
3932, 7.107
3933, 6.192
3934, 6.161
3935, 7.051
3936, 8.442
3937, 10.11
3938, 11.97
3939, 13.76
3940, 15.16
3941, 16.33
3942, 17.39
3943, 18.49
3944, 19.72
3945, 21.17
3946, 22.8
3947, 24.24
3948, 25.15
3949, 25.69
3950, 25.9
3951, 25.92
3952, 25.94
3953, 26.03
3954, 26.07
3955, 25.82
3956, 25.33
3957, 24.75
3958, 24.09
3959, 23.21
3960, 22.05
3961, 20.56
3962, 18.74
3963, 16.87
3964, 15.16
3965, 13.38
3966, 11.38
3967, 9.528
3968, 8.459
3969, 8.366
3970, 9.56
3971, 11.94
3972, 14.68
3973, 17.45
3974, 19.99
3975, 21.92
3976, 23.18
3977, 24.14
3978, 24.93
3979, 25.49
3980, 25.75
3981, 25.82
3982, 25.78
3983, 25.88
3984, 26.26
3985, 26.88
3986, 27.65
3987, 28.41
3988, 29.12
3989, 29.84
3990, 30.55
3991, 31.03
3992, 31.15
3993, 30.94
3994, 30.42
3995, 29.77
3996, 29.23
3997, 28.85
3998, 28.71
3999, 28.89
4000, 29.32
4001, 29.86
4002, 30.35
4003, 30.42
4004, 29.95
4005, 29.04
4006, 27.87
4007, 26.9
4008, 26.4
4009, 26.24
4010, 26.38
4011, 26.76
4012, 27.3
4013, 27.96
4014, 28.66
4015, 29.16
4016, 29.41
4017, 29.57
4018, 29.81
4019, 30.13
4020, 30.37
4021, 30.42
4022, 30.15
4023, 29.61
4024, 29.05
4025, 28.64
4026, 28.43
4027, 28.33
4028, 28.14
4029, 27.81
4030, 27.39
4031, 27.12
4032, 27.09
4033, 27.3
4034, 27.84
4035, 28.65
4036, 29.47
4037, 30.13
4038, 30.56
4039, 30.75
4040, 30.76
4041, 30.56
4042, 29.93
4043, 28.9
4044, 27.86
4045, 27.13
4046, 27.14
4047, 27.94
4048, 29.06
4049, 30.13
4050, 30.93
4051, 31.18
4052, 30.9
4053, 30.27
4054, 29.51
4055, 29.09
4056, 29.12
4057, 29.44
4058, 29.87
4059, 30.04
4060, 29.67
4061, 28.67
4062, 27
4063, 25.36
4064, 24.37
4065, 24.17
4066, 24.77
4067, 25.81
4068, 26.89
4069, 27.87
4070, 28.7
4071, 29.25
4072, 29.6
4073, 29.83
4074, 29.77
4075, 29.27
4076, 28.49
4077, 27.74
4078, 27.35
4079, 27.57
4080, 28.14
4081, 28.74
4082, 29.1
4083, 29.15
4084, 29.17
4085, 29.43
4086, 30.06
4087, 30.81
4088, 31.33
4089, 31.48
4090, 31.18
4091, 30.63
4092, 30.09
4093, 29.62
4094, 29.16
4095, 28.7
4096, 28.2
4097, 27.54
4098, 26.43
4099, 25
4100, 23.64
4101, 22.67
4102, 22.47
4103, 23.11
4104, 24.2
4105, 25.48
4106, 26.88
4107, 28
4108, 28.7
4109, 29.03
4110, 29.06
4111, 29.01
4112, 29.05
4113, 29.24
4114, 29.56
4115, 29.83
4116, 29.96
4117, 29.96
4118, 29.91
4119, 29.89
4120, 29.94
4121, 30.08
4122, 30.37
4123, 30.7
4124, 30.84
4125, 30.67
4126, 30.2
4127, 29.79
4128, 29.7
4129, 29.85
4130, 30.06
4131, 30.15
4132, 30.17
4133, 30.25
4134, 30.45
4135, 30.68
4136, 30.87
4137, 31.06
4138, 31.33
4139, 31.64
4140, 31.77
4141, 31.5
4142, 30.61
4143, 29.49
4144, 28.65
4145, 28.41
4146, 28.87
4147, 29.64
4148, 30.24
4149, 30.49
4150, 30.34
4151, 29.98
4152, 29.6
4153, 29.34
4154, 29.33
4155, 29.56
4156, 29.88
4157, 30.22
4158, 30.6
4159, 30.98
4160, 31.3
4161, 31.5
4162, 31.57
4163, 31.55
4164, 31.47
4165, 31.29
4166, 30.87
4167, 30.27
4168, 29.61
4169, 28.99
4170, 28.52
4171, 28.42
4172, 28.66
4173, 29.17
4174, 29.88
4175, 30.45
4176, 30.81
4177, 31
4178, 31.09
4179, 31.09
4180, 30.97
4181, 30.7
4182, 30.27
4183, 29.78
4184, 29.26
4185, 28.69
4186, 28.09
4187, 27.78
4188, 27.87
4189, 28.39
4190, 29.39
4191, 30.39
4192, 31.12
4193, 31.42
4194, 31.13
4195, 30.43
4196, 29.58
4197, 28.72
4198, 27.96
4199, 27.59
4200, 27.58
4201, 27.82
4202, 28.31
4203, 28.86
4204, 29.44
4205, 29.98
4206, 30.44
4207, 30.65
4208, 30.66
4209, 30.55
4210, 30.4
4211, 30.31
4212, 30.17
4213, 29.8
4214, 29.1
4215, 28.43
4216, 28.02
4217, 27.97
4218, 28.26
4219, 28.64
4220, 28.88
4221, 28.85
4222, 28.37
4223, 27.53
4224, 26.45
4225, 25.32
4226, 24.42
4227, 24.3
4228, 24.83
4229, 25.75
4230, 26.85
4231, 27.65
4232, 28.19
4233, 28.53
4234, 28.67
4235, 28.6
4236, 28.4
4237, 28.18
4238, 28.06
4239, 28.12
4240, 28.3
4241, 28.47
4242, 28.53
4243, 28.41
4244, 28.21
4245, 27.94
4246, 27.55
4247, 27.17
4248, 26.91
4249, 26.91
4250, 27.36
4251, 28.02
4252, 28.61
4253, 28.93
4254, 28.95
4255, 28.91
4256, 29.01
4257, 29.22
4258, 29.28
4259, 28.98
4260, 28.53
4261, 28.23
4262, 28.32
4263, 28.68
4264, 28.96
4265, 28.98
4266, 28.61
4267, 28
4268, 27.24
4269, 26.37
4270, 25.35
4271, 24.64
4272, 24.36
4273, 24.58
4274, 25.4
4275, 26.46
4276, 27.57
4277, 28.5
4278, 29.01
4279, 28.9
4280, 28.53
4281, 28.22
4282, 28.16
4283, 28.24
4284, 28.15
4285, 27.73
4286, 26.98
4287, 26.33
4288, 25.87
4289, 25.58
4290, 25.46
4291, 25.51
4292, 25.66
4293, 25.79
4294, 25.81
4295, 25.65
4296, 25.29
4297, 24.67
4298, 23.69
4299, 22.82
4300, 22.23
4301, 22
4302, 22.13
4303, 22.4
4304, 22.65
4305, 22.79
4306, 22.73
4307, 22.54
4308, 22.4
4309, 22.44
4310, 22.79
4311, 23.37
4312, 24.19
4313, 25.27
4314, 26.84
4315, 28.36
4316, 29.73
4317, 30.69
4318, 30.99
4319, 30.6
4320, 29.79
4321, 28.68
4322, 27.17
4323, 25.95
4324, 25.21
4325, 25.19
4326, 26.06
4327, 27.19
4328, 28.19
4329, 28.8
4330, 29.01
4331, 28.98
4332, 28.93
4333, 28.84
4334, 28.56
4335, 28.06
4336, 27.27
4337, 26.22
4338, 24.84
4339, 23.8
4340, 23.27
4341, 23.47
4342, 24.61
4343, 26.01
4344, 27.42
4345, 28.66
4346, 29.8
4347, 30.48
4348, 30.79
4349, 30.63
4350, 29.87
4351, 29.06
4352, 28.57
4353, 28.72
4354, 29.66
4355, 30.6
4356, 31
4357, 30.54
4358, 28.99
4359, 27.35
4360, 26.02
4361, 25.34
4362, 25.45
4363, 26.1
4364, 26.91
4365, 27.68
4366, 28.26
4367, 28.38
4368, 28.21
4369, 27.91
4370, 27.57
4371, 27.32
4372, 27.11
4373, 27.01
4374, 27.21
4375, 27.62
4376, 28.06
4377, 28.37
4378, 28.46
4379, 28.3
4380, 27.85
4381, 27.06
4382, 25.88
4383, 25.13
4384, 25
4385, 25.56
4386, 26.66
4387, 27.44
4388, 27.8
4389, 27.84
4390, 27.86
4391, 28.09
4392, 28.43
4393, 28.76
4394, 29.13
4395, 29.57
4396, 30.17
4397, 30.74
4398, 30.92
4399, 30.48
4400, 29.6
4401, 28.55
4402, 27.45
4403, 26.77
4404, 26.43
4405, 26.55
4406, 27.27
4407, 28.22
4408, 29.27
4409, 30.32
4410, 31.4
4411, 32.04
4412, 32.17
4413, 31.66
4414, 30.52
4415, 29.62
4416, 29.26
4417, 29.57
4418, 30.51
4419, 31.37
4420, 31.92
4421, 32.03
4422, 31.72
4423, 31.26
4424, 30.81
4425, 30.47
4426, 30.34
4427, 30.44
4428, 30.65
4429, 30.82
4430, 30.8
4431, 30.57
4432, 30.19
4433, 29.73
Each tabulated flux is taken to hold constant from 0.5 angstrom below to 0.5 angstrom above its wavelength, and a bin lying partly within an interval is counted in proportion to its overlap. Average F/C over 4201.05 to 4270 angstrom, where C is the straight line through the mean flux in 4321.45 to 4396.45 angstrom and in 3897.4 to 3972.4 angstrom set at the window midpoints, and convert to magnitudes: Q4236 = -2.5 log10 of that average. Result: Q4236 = -0.12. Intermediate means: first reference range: 19.8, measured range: 28.3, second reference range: 27.6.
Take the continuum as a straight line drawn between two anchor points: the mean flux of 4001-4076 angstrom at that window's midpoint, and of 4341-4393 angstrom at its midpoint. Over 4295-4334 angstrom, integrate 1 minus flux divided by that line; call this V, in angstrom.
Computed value 2.92 angstrom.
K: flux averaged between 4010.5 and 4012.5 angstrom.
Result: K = 27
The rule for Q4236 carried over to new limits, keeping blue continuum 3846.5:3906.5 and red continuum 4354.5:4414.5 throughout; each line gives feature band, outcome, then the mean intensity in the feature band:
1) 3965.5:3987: 0.236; 20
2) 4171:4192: -0.122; 29.7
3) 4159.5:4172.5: -0.150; 30.3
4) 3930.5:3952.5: 0.429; 16.5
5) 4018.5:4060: -0.155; 29.2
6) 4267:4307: 0.073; 25.6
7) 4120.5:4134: -0.161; 30.2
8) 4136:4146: -0.163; 30.4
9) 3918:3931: 0.174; 20.8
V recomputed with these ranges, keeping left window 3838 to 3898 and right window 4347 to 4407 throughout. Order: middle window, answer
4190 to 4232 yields -3.1 angstrom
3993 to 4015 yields -3.3 angstrom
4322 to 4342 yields 0.7 angstrom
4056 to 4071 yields -1.2 angstrom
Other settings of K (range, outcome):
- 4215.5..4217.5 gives 28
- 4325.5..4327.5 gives 26.6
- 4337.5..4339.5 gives 24.3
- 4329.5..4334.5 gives 28.9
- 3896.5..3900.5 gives 23.1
